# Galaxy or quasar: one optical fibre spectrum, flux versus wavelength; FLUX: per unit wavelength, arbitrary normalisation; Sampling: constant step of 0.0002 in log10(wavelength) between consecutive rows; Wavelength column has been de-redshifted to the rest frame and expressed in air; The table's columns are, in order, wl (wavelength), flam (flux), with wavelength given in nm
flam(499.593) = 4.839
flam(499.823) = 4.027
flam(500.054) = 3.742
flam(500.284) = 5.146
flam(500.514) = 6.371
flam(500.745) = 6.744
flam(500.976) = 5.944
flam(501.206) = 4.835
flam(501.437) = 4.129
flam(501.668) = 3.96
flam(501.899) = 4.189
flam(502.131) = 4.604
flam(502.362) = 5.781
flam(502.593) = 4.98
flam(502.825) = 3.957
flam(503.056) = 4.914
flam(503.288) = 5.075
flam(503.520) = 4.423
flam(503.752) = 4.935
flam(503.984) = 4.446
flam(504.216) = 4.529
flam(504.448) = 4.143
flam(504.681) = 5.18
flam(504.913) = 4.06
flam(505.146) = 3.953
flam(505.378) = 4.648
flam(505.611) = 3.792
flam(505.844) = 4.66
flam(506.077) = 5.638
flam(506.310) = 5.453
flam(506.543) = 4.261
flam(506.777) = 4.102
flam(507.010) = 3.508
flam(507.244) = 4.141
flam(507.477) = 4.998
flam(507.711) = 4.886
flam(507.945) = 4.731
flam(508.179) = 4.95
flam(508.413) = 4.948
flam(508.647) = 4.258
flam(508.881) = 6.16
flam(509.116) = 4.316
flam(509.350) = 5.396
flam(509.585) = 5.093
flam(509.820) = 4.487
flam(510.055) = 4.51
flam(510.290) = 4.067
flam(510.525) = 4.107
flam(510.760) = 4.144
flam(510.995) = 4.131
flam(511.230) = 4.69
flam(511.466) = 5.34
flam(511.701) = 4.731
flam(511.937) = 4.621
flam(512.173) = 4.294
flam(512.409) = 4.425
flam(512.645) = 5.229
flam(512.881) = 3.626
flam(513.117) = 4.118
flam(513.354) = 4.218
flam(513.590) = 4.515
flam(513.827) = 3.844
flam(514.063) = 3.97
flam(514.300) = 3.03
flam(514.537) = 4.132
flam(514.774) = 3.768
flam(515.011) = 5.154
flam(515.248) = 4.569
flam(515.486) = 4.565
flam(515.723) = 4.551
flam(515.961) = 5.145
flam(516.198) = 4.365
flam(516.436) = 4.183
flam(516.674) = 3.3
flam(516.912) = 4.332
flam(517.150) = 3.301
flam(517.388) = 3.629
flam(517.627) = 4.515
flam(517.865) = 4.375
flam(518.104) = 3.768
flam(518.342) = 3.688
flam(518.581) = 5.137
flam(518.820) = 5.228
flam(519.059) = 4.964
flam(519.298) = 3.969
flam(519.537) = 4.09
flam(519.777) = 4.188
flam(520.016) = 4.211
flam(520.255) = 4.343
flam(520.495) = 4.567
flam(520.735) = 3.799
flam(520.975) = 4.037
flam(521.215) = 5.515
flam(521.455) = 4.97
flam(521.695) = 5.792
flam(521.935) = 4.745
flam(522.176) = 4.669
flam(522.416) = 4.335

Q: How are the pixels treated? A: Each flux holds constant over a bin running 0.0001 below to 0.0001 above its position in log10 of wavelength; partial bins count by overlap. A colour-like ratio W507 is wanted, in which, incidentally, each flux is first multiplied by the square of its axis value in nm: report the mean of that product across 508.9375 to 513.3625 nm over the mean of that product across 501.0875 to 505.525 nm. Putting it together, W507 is 1.02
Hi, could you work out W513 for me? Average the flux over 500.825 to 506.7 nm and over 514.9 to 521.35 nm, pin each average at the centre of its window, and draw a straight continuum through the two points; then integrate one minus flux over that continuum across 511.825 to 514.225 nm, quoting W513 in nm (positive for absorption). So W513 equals 0.11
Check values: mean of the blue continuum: 4.67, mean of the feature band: 4.26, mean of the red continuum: 4.35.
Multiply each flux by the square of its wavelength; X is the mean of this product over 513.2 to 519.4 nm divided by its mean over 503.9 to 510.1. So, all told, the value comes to 0.95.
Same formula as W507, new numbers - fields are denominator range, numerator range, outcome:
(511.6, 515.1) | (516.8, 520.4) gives 1.03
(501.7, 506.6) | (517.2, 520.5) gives 0.98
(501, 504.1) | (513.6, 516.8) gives 0.95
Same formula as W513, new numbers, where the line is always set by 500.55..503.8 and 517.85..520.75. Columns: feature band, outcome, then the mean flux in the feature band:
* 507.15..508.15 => 0.00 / 4.73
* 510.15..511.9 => 0.06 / 4.47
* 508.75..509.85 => -0.10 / 5.13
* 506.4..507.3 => 0.14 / 4.03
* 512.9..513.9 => 0.09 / 4.13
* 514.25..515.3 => 0.08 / 4.18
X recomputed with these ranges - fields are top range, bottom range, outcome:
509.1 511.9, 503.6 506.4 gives 1.02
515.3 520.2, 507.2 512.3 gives 0.94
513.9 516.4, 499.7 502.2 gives 0.93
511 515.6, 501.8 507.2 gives 0.99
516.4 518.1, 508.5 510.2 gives 0.83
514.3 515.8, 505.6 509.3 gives 0.95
